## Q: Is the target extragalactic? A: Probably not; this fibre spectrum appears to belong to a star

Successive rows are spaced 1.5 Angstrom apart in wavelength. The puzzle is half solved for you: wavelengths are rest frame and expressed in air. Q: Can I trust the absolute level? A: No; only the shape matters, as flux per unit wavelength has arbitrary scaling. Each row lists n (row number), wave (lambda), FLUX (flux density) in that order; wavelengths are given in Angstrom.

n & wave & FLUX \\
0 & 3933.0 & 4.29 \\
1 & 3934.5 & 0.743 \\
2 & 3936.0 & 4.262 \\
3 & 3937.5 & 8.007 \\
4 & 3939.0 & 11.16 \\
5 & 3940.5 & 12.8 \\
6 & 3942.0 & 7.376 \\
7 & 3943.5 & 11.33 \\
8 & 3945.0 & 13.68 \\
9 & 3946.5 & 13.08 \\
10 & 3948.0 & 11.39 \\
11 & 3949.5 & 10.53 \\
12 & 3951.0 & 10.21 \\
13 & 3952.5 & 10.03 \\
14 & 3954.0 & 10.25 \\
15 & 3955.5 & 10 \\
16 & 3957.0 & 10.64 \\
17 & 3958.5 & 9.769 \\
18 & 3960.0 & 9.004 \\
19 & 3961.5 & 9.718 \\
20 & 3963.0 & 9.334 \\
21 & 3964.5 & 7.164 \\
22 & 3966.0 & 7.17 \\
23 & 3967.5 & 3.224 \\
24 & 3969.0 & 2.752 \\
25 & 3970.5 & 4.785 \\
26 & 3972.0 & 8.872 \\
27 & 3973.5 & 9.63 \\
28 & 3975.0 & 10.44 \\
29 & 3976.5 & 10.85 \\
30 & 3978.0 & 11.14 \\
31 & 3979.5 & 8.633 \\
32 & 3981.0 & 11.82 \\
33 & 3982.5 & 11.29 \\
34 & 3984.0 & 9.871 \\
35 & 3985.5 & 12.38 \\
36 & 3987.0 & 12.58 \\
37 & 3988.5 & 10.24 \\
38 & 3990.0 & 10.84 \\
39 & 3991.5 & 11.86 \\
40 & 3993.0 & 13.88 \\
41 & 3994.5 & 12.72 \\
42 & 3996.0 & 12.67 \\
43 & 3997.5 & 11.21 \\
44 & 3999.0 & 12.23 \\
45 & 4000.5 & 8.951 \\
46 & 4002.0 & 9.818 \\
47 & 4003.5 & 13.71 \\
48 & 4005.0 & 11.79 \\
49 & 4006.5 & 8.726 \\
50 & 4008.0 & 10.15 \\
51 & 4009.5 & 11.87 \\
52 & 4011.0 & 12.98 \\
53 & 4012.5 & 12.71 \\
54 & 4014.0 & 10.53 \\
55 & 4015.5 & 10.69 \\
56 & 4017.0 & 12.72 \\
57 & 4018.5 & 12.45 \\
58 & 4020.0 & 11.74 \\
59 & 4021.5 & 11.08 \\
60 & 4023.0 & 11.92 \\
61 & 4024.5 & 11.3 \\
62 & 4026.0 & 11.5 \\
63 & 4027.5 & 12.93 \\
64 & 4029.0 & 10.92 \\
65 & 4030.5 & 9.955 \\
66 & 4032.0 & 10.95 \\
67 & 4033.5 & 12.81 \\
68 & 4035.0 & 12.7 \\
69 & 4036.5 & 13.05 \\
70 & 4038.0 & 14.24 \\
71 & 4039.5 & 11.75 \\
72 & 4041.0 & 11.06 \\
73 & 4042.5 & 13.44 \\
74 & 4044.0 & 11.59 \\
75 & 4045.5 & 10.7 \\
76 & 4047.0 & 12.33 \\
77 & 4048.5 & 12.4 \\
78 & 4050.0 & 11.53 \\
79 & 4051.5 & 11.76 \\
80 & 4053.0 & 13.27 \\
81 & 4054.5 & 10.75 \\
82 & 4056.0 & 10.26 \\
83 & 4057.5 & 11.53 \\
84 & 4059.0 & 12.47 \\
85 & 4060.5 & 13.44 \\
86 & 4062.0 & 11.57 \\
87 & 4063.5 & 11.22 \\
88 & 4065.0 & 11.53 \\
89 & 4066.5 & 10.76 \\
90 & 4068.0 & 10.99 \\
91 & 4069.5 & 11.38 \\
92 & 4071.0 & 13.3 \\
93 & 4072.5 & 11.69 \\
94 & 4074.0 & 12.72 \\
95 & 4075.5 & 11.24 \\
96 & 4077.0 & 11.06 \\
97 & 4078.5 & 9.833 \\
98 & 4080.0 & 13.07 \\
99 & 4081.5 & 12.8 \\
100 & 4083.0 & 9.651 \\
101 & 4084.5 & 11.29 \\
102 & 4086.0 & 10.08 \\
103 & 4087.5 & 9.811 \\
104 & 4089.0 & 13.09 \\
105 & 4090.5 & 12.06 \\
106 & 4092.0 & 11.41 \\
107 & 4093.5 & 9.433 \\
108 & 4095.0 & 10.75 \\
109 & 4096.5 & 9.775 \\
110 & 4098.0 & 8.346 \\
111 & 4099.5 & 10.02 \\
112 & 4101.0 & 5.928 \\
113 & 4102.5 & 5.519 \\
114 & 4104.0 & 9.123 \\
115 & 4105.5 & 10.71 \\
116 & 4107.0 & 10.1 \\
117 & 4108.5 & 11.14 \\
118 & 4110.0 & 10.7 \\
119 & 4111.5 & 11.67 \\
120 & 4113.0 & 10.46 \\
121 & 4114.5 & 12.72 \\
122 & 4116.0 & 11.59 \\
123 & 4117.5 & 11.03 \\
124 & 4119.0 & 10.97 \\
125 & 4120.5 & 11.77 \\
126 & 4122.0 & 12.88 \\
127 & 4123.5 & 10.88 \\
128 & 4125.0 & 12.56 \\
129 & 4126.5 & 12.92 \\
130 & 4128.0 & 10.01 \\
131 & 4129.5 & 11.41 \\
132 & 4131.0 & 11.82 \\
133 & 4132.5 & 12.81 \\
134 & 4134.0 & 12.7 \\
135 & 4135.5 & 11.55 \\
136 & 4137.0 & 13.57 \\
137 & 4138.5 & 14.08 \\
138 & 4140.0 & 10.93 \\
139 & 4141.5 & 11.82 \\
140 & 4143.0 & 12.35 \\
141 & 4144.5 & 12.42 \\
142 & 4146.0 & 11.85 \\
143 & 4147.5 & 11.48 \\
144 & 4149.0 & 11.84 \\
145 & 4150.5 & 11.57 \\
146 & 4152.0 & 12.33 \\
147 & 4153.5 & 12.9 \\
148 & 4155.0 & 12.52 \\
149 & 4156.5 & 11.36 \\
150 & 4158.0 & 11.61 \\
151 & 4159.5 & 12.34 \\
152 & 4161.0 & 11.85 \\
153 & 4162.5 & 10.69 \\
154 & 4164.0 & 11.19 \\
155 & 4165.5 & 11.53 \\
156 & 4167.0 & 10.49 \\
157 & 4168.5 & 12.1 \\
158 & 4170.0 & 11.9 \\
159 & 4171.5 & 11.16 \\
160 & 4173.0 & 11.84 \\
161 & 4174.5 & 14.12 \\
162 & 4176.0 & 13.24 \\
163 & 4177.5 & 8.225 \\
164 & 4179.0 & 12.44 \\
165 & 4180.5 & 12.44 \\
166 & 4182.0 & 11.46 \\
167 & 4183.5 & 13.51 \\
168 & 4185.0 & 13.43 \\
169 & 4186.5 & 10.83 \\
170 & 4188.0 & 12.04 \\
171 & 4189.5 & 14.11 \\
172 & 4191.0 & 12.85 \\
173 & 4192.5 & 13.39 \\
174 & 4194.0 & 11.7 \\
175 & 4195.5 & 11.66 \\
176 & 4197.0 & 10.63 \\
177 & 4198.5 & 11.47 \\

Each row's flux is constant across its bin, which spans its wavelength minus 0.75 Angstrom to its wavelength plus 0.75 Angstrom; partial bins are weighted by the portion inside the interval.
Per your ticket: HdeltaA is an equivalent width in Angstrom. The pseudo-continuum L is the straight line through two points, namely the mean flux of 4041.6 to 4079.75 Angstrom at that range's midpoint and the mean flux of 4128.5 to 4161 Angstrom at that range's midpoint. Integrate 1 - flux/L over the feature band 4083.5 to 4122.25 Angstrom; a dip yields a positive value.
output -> 4.84 Angstrom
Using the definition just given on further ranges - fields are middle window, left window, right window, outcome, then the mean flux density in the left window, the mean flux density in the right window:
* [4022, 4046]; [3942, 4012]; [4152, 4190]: -2.5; 10.3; 12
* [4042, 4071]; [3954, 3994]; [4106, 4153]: -2.7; 9.57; 11.8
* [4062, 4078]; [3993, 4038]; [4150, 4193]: 0.3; 11.7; 12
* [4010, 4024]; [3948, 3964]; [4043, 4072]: -1.0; 9.97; 11.7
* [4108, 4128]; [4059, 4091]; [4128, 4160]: 0.5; 11.6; 12.1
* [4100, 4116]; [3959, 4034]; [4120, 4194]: 2.4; 10.6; 12.1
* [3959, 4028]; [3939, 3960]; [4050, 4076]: 4.2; 10.8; 11.8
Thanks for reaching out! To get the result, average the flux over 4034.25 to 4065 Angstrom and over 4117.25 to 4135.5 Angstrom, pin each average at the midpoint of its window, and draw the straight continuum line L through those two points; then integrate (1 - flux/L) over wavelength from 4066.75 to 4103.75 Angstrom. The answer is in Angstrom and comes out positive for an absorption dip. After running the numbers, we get 4.11 Angstrom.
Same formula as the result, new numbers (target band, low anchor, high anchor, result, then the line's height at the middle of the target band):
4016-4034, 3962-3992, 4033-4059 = -0.7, 11.2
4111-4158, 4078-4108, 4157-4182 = -4.2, 11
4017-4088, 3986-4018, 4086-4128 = -3.8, 11.1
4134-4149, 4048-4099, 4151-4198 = -0.6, 11.8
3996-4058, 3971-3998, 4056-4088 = -2.1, 11.3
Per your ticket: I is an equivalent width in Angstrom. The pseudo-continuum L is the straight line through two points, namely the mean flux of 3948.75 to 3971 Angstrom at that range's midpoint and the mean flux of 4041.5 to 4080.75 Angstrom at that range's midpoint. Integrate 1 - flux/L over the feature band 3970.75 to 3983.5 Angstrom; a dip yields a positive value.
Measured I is -1.7 Angstrom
